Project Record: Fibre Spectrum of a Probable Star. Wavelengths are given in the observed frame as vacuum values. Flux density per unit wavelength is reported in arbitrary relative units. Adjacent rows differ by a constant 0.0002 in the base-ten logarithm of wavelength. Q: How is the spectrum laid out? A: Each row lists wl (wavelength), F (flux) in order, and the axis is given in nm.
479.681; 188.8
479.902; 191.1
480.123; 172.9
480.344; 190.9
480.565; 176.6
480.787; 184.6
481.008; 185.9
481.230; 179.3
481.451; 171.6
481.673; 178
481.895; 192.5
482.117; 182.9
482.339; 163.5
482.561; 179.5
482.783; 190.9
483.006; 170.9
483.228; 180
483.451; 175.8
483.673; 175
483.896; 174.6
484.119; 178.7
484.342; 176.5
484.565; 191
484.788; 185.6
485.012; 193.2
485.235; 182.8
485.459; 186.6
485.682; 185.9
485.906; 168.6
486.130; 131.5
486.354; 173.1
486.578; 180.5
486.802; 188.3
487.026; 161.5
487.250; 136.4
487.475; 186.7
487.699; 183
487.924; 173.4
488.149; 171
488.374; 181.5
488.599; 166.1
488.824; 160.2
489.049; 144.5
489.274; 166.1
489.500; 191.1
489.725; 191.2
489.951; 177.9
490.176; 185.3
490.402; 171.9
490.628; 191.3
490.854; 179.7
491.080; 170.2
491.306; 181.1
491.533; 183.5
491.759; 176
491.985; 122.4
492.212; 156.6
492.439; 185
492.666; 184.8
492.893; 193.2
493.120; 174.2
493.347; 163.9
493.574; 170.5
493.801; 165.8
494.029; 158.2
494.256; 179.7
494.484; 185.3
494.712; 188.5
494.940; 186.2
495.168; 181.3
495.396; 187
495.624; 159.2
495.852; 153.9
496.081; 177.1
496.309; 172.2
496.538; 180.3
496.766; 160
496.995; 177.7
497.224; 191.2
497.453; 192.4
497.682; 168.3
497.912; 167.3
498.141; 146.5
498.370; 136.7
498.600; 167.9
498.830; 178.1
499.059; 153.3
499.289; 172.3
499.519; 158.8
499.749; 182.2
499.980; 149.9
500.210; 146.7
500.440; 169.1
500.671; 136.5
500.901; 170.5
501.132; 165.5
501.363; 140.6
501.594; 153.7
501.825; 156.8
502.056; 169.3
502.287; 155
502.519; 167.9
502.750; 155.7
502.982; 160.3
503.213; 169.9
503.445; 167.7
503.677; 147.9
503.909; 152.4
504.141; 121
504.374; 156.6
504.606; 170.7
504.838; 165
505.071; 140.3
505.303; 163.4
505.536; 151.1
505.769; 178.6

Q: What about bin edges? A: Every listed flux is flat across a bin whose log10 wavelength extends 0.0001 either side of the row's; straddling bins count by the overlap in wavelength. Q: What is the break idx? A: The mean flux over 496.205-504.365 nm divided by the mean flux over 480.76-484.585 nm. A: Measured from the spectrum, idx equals 0.90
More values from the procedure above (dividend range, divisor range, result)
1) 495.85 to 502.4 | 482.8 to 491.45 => 0.93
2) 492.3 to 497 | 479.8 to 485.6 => 0.97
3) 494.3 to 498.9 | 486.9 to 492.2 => 1.01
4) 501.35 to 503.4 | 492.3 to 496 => 0.91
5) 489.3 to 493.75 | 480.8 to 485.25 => 0.97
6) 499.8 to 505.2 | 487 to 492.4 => 0.91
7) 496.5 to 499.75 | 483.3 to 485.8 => 0.92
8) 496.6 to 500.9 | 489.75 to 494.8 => 0.94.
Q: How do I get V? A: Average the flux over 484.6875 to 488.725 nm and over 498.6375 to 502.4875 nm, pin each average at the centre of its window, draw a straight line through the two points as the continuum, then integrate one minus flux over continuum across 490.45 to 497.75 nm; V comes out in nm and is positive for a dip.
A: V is -0.36 nm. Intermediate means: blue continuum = 174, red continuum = 160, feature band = 175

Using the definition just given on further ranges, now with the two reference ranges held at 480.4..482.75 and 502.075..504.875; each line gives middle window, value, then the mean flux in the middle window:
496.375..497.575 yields -0.11 nm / 180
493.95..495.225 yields -0.10 nm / 180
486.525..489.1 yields 0.06 nm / 170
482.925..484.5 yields 0.01 nm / 177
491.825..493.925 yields 0.00 nm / 169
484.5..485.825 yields -0.08 nm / 187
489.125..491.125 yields -0.10 nm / 180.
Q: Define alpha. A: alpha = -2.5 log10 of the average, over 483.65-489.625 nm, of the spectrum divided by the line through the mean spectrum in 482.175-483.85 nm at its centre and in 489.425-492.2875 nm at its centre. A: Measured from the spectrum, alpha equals 0.01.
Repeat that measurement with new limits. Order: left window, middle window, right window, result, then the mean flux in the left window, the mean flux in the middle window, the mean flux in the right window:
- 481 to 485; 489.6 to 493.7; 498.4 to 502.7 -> -0.03 mag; 180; 176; 160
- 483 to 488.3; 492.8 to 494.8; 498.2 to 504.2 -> -0.06 mag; 176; 175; 158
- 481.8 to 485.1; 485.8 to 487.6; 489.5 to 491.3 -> 0.09 mag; 181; 166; 182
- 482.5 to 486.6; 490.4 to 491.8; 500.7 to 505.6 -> -0.06 mag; 178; 180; 157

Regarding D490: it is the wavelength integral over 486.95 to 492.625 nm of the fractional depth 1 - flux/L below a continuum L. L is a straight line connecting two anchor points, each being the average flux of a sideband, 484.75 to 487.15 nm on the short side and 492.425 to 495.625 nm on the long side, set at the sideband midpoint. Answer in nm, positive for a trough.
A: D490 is 0.15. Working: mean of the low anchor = 176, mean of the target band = 172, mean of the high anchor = 178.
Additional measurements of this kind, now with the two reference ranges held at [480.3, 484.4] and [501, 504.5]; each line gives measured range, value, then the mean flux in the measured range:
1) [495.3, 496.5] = -0.05 nm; 170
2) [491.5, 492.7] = 0.02 nm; 166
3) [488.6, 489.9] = 0.01 nm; 171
